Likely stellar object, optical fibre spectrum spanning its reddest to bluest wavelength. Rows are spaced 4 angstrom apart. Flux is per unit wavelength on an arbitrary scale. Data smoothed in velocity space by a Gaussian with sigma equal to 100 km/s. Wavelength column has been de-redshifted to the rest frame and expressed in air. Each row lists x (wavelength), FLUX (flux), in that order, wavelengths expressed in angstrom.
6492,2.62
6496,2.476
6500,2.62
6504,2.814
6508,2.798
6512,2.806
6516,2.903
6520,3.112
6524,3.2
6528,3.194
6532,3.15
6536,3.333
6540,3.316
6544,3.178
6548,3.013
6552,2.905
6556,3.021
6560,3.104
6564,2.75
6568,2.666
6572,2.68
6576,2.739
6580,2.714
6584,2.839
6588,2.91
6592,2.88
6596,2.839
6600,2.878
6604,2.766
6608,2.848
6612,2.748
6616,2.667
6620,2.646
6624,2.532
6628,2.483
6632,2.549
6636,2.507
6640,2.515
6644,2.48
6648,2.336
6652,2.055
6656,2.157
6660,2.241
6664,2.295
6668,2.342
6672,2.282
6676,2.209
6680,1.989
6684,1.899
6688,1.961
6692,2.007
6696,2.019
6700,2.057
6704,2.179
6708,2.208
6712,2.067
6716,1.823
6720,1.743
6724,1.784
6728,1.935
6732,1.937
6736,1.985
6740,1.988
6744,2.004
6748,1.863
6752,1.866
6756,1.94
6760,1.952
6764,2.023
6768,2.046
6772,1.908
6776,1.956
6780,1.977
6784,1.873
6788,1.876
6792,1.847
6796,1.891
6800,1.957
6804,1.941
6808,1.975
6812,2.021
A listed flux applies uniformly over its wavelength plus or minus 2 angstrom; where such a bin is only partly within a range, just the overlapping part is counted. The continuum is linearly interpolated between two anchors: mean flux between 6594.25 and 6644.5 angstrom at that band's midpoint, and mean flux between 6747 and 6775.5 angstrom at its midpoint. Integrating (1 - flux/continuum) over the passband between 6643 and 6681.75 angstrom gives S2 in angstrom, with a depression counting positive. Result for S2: 3.27 angstrom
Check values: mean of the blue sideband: 2.65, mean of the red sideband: 1.95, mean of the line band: 2.23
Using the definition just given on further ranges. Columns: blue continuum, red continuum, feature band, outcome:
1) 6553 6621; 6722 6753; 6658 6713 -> 2.5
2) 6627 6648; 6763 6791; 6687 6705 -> 1.7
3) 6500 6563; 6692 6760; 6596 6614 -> -1.2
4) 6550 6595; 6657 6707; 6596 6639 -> -2.0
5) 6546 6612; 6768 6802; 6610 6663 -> 2.8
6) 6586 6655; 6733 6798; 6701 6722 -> 1.8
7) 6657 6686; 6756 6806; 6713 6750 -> 2.6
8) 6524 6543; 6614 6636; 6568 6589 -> 1.1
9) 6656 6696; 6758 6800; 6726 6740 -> 0.5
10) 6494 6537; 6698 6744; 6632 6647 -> -0.9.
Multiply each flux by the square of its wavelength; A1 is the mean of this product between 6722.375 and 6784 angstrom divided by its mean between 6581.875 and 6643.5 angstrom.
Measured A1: 0.8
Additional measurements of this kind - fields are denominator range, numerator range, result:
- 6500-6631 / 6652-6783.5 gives 0.73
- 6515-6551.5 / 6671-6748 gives 0.67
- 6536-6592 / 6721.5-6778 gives 0.70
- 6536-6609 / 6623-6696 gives 0.80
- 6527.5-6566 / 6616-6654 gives 0.82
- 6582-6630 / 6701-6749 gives 0.74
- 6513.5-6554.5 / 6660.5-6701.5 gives 0.71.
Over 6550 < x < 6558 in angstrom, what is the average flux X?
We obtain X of 2.96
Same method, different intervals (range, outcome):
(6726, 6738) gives 1.95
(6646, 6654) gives 2.2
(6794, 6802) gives 1.92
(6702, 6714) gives 2.15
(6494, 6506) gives 2.64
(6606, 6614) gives 2.8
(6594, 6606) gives 2.83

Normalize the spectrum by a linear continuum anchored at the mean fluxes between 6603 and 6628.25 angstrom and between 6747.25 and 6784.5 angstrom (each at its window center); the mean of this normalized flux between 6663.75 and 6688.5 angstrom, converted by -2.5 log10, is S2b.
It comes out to 0.12 mag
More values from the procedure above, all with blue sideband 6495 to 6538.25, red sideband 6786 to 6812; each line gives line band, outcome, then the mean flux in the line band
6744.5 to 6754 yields 0.120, 1.89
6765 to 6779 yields 0.026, 1.97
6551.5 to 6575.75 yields -0.021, 2.84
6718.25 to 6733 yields 0.186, 1.85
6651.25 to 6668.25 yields 0.101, 2.22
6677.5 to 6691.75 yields 0.190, 1.97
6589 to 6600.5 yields -0.077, 2.87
